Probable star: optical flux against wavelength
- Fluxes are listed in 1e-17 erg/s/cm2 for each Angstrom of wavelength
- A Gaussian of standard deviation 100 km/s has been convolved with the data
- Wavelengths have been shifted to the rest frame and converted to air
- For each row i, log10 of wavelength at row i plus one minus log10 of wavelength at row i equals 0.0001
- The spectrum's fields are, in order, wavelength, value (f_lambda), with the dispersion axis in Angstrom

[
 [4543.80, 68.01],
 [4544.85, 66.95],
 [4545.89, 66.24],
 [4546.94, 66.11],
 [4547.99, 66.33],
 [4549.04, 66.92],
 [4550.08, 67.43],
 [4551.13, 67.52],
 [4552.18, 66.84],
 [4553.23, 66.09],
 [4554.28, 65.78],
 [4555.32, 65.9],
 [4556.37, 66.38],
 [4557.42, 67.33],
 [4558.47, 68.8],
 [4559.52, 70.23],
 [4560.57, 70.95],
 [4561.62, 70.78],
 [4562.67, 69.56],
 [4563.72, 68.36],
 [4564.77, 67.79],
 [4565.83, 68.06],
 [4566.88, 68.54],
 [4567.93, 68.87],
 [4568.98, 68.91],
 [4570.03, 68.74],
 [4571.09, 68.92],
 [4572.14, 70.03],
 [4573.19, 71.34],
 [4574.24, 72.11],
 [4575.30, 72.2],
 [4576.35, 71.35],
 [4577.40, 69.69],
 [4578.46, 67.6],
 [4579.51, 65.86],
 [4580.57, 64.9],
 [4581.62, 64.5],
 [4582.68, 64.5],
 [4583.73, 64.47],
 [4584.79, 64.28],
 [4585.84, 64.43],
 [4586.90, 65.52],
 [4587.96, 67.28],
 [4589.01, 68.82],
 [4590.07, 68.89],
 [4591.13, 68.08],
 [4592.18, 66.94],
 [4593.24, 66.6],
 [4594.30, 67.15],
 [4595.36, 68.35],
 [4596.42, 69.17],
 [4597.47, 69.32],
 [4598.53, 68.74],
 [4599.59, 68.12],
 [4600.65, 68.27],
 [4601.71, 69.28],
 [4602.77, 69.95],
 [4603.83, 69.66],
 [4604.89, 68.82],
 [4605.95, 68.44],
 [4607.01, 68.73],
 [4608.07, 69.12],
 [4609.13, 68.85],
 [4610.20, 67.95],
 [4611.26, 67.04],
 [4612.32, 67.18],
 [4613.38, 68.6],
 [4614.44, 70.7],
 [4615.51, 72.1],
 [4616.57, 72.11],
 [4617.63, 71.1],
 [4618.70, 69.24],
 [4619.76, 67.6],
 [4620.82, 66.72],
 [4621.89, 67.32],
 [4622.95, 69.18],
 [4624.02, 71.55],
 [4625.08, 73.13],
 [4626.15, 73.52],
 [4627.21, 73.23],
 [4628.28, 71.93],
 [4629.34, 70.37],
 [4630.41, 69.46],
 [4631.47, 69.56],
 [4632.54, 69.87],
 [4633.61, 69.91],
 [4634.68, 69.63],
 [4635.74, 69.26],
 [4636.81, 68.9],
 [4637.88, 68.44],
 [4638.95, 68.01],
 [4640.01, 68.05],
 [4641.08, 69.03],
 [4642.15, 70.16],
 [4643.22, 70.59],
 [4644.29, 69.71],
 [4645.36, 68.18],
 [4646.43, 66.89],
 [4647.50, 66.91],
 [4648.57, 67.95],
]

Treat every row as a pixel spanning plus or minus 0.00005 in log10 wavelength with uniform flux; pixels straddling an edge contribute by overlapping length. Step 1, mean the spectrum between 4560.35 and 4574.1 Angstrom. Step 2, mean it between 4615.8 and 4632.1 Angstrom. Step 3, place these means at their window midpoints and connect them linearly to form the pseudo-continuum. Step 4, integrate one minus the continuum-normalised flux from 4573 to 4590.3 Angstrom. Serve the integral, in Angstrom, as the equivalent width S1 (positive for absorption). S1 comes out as 0.5 Angstrom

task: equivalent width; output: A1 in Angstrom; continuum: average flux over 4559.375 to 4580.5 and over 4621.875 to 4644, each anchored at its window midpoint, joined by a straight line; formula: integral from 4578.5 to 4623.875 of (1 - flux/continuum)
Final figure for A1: 1.1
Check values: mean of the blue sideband 69.4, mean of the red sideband 70.1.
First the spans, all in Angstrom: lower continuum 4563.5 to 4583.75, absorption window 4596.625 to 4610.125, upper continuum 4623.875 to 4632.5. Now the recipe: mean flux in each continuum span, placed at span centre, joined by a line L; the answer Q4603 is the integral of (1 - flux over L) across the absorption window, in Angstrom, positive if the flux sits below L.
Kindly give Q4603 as 0.2 Angstrom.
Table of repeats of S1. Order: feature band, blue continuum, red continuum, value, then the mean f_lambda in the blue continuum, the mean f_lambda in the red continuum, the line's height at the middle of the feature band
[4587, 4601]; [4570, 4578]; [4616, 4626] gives 0.5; 70.6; 69.9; 70.3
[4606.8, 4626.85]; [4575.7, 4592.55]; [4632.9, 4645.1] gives -0.4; 66.8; 69.2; 68.2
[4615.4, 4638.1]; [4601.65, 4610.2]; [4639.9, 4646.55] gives -0.4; 69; 69.1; 69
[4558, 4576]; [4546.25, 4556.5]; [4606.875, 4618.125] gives -0.6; 66.5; 69.4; 67.3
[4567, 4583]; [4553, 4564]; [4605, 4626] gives 0.0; 68.3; 69.4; 68.6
